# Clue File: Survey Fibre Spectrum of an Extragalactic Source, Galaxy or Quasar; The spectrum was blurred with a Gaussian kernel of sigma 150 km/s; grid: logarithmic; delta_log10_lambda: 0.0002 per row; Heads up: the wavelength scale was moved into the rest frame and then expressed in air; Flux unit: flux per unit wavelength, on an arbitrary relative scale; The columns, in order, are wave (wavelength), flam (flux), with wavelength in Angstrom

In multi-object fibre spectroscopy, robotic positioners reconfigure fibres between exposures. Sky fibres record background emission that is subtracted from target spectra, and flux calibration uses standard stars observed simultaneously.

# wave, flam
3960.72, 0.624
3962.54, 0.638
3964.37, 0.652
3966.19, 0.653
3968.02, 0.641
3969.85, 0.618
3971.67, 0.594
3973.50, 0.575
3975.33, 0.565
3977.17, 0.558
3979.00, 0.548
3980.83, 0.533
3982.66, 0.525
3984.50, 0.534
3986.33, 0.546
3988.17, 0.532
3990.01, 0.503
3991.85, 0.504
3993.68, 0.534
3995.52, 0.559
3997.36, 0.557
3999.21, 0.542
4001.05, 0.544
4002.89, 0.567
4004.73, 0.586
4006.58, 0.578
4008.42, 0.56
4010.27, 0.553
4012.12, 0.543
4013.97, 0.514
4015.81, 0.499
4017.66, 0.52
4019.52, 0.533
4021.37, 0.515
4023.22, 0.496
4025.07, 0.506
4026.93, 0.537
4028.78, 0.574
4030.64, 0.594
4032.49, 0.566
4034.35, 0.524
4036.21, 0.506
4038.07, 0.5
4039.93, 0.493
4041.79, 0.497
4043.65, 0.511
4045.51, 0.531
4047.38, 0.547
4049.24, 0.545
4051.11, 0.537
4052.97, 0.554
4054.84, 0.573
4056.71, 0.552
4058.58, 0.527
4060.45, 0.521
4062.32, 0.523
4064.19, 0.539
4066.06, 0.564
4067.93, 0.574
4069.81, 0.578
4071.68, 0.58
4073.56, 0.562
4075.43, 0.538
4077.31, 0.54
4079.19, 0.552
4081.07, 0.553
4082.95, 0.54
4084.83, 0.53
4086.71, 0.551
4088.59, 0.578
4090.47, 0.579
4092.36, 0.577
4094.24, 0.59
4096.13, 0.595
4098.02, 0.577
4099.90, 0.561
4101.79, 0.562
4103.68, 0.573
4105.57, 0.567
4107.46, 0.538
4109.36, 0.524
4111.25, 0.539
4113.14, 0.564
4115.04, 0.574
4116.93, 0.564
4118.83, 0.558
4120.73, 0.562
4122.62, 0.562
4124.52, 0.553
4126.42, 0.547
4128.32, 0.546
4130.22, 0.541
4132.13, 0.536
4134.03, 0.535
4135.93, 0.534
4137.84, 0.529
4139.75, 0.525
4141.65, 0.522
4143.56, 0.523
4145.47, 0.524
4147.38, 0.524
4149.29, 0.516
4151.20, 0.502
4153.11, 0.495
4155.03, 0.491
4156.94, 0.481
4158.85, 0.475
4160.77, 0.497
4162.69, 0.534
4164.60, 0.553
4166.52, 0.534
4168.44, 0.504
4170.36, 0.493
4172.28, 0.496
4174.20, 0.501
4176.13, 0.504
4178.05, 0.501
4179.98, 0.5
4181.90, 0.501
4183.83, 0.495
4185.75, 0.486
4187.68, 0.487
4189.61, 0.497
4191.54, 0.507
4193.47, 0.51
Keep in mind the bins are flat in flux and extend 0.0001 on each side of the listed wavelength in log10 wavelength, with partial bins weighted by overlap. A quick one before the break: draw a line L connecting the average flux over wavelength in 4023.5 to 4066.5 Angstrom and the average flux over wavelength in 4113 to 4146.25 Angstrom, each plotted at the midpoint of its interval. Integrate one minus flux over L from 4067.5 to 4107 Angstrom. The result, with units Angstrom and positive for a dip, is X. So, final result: -1.8 Angstrom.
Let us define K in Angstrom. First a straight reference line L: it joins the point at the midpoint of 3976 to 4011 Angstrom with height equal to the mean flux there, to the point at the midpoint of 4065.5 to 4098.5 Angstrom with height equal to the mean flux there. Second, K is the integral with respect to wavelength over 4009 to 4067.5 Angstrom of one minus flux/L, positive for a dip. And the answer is 2.35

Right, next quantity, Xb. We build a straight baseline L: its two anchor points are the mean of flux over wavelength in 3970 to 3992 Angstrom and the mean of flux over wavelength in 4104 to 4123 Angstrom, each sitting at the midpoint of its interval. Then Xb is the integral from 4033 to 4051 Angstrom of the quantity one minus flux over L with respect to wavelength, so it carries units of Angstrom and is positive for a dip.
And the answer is 1.0 Angstrom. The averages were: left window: 0.547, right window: 0.556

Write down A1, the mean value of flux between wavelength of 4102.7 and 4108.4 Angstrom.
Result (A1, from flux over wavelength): 0.559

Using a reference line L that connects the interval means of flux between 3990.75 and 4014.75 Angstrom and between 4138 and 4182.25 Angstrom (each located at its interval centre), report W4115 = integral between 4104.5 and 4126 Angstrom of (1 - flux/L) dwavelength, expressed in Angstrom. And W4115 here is -1.4 Angstrom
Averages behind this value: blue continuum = 0.549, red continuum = 0.509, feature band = 0.555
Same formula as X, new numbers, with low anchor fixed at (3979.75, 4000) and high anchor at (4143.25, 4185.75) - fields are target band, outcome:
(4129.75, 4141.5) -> -0.5 Angstrom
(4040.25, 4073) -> -1.3 Angstrom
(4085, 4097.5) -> -1.4 Angstrom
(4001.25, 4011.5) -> -0.7 Angstrom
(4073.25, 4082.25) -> -0.5 Angstrom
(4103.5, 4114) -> -0.7 Angstrom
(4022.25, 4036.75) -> -0.3 Angstrom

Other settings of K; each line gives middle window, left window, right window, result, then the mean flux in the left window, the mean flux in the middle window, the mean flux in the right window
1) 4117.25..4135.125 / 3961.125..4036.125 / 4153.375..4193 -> -1.1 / 0.555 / 0.549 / 0.502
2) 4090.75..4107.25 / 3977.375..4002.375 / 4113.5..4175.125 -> -1.4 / 0.537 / 0.574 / 0.526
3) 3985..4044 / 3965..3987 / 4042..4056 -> 2.4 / 0.576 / 0.534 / 0.54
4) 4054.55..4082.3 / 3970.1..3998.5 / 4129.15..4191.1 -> -1.2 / 0.546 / 0.551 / 0.51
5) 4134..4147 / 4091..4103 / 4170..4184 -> 0.2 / 0.577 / 0.527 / 0.499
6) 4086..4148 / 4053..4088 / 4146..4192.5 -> -2.9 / 0.55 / 0.553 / 0.503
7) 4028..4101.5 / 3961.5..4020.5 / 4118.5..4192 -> -1.3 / 0.56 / 0.55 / 0.517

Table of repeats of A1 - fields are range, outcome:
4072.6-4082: 0.549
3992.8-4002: 0.547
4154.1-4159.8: 0.483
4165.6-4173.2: 0.507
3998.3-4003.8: 0.551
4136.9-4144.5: 0.525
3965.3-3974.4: 0.616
